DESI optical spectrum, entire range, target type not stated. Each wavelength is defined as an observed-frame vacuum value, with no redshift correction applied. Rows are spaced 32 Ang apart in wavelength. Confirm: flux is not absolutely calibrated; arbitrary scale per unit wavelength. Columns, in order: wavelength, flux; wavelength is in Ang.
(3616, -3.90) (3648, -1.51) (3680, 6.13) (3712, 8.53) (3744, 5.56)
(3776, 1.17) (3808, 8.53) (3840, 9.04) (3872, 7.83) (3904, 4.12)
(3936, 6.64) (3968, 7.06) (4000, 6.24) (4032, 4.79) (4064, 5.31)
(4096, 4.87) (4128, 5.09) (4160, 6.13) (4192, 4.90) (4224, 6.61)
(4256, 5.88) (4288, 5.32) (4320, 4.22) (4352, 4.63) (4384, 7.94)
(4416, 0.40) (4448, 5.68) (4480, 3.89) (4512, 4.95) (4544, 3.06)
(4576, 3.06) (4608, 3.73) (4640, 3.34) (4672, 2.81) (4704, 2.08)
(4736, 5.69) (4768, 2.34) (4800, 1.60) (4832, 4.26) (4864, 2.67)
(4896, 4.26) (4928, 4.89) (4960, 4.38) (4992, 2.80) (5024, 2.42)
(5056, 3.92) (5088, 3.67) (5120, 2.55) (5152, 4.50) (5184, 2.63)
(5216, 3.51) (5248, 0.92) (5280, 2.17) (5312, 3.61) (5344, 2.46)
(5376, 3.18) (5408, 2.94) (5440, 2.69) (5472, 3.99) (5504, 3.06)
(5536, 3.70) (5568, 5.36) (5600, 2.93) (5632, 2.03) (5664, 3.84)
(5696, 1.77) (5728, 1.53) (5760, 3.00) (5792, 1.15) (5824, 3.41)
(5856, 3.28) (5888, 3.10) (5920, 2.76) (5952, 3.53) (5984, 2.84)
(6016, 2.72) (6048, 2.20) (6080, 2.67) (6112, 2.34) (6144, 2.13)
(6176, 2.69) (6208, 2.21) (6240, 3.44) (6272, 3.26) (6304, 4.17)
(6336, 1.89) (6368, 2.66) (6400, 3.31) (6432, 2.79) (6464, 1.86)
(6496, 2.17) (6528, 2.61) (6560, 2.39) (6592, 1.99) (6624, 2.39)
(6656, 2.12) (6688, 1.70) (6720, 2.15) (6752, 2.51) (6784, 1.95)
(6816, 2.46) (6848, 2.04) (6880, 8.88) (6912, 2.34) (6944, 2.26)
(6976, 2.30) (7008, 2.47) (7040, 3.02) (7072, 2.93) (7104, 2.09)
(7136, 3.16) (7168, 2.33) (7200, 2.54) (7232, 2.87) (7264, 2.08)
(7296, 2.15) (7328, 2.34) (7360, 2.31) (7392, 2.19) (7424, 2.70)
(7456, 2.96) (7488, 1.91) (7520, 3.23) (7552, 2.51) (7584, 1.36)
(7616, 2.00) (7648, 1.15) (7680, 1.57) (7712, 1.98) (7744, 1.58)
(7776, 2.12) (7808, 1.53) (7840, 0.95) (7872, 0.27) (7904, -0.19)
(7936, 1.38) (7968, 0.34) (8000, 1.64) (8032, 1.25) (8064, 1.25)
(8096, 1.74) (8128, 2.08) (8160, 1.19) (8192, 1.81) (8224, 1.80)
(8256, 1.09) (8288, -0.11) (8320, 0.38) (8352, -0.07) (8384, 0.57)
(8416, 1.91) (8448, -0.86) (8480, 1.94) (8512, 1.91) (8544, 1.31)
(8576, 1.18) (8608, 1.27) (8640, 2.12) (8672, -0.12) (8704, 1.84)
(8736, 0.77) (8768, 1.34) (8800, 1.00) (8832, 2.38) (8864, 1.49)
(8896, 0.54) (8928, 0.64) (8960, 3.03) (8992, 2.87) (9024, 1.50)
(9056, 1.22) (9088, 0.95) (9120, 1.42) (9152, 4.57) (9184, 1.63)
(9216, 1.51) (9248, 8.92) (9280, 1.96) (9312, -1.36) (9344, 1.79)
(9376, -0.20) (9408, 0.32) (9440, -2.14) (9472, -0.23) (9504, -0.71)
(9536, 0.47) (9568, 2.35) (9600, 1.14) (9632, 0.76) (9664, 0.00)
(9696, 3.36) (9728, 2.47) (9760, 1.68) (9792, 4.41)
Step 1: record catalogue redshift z 0.844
